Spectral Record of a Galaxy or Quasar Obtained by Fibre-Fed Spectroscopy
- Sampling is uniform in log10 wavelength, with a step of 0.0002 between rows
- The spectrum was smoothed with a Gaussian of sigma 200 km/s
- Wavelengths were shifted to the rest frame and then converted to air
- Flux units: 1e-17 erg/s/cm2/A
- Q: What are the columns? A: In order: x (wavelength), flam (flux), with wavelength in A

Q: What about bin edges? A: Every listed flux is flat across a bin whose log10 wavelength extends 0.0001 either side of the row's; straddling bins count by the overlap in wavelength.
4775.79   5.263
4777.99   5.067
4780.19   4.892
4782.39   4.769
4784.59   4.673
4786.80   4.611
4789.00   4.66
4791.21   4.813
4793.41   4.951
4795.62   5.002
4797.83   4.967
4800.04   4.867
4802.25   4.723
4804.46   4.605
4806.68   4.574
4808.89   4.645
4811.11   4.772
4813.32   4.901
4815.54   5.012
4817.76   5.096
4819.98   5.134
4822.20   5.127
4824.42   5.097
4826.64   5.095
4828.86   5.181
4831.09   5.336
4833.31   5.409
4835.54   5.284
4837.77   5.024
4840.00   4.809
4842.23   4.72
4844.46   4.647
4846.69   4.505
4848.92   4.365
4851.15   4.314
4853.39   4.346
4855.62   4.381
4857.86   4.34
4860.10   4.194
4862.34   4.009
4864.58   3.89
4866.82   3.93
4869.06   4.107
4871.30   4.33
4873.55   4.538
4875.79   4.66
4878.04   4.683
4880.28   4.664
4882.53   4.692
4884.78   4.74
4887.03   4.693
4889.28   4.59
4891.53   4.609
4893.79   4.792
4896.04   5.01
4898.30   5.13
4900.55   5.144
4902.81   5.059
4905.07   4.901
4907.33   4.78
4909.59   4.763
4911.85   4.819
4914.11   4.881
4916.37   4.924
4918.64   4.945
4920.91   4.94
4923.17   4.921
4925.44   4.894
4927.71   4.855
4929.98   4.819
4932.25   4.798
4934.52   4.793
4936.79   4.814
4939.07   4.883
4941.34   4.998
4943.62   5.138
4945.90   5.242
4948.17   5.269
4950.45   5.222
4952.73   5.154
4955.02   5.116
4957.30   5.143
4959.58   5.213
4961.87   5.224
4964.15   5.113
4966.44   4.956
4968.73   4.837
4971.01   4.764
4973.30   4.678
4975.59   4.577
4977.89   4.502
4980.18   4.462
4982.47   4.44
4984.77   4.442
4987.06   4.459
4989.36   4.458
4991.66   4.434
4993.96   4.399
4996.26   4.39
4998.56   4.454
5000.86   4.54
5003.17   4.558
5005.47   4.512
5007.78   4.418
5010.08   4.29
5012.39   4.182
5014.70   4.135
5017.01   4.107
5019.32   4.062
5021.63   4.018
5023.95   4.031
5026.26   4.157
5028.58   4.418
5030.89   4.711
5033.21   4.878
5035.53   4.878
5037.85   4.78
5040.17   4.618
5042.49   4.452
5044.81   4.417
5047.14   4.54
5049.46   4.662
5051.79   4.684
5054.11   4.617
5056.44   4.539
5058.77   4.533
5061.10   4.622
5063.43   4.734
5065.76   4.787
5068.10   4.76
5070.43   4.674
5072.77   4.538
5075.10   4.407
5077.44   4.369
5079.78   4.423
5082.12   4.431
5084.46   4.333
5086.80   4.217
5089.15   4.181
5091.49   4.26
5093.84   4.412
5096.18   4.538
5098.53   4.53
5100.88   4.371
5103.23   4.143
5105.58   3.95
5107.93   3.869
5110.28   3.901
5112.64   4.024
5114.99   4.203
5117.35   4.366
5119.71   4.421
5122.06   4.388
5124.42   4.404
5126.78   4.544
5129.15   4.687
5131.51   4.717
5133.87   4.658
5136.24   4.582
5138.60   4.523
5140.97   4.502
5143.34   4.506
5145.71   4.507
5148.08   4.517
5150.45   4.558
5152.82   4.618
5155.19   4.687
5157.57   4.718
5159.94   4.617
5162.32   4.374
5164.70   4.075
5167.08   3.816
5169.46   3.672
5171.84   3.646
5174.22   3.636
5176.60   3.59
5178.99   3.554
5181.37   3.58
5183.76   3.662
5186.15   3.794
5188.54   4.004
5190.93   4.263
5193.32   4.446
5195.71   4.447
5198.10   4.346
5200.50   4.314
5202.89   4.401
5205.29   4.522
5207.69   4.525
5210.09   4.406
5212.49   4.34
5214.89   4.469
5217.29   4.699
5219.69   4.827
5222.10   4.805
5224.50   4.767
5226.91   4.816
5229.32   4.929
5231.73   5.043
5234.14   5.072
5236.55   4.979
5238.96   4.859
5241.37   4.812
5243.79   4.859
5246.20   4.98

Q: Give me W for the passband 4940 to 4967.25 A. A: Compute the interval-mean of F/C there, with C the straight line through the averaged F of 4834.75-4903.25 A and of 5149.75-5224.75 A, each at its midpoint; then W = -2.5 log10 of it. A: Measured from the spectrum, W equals -0.15 mag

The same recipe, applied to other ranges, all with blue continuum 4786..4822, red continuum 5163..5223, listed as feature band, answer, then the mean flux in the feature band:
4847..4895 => 0.07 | 4.43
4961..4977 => -0.07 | 4.87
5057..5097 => -0.03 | 4.48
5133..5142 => -0.08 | 4.56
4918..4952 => -0.08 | 4.97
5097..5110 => 0.04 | 4.16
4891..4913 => -0.05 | 4.91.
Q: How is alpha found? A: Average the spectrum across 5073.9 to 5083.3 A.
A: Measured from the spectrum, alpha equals 4.41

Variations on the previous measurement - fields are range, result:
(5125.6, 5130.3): 4.61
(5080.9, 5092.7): 4.28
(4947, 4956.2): 5.19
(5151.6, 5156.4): 4.65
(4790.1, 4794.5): 4.88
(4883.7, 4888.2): 4.72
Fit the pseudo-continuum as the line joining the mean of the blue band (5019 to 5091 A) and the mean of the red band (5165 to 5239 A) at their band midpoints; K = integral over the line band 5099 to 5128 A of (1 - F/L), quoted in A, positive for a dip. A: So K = 1.35 A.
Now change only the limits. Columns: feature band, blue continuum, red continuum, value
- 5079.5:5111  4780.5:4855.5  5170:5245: 1.9 A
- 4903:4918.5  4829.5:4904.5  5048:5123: -0.9 A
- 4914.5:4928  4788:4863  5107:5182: -0.8 A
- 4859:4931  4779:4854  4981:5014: -0.3 A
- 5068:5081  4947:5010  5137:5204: -0.1 A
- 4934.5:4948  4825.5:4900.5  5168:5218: -1.5 A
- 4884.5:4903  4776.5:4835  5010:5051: -0.5 A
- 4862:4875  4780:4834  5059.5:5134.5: 1.8 A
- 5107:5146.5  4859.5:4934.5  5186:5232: 1.4 A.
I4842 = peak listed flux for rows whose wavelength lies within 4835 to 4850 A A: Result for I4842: 5.284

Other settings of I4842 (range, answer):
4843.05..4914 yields 5.144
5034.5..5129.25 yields 4.878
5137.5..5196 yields 4.718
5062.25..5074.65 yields 4.787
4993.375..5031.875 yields 4.711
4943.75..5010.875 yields 5.269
